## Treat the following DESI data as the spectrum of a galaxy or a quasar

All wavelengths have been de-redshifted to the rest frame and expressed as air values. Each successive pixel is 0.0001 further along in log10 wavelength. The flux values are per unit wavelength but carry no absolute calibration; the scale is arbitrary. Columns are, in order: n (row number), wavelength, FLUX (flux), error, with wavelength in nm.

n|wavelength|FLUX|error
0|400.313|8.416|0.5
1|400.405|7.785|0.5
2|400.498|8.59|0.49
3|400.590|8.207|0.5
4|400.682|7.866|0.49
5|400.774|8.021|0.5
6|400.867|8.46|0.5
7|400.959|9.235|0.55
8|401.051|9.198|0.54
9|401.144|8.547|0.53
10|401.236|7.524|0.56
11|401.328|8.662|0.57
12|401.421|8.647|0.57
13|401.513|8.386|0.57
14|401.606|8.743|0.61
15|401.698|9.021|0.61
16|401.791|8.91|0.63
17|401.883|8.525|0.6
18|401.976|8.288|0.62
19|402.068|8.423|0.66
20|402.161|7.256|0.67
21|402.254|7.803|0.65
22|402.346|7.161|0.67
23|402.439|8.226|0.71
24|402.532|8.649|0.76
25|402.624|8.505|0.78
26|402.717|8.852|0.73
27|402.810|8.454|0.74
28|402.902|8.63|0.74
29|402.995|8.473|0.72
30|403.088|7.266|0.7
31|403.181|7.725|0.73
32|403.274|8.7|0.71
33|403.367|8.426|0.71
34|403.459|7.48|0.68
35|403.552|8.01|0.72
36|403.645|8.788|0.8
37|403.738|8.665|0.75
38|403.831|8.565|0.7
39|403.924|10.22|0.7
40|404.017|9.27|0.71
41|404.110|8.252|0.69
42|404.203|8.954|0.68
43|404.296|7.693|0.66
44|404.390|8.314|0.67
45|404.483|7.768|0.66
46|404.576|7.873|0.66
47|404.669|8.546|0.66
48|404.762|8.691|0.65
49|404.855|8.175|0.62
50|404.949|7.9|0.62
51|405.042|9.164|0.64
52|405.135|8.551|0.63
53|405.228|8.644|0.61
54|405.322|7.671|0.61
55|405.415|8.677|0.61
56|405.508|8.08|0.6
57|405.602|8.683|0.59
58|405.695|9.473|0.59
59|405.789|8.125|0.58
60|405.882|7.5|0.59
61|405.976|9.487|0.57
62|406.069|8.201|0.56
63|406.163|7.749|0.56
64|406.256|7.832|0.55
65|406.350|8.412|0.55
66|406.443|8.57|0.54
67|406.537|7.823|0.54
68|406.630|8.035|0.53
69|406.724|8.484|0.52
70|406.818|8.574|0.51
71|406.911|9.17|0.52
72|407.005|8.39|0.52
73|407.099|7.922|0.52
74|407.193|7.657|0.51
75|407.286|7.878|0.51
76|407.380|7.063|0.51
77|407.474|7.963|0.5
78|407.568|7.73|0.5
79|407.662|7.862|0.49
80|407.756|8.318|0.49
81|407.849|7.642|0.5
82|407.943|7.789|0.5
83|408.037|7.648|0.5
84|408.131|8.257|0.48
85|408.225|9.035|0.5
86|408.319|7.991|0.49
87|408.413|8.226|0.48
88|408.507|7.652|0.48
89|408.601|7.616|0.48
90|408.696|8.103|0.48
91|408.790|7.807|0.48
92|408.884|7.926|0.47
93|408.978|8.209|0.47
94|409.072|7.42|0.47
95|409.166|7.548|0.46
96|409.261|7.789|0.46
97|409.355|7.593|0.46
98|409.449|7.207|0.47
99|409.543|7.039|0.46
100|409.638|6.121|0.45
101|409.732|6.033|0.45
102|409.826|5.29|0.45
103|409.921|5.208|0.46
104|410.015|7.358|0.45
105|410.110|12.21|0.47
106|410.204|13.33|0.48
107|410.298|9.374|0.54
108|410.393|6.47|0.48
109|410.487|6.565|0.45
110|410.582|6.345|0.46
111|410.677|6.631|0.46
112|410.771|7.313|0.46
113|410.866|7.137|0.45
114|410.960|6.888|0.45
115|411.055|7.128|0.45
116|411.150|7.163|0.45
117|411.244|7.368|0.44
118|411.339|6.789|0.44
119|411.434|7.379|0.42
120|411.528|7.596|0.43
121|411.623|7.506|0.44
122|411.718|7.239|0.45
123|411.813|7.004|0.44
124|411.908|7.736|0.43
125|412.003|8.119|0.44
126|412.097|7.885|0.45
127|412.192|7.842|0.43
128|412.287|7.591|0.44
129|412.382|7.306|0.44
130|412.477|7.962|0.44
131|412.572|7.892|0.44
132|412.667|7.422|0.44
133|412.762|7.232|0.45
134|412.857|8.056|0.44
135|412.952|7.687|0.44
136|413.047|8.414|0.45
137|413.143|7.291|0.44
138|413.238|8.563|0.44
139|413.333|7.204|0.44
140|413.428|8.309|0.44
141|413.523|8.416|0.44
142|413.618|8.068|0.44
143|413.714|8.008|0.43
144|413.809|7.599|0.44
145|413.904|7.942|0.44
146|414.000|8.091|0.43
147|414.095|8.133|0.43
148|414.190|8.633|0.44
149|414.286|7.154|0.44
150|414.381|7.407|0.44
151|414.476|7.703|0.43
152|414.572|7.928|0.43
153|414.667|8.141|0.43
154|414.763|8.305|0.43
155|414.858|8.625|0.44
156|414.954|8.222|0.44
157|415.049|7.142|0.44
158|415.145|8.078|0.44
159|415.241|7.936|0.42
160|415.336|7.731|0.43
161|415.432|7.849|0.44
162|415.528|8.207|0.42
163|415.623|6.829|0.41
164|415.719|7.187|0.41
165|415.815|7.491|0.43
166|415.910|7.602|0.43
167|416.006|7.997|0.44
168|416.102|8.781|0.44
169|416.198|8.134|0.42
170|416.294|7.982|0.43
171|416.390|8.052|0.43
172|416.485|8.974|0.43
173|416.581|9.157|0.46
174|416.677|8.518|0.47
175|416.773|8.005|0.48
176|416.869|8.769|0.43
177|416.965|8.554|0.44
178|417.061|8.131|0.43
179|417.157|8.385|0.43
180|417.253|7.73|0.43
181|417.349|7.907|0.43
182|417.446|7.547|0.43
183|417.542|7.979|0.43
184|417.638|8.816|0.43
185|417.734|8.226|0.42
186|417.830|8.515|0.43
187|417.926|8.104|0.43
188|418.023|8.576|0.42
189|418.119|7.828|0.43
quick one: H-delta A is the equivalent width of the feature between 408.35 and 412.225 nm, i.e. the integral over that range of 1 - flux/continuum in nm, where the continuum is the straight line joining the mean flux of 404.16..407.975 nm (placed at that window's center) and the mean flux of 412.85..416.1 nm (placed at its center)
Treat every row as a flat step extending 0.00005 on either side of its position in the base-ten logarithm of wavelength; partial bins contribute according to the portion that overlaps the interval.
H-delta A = 0.247 nm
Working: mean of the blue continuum 8.22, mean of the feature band 7.54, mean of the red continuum 7.89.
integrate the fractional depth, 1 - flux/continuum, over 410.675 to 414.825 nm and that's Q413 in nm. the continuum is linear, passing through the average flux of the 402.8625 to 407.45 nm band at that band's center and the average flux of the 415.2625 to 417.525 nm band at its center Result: 0.239 nm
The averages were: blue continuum 8.33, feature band 7.68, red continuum 8.06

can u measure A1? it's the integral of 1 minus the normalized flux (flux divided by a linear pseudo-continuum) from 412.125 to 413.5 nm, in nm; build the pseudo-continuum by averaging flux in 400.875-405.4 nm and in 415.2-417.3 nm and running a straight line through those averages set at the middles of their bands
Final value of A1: 0.07 nm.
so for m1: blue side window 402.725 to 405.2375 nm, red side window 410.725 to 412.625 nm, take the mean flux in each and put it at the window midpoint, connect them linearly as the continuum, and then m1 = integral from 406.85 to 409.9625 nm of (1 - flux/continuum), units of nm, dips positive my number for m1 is 0.10 nm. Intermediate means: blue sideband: 8.42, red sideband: 7.44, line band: 7.62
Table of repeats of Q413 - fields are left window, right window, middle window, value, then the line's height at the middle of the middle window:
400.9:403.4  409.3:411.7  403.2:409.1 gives -0.25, 7.91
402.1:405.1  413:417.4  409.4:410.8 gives 0.11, 8.16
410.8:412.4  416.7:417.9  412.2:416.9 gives -0.08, 7.82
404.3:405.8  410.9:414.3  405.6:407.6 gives 0.01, 8.24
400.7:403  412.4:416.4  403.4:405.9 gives -0.04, 8.3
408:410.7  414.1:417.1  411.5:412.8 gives 0.05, 7.87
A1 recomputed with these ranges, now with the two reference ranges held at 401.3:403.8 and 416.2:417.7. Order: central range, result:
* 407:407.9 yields 0.054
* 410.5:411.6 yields 0.165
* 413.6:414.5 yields 0.046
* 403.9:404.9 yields -0.020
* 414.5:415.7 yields 0.058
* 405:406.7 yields -0.011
